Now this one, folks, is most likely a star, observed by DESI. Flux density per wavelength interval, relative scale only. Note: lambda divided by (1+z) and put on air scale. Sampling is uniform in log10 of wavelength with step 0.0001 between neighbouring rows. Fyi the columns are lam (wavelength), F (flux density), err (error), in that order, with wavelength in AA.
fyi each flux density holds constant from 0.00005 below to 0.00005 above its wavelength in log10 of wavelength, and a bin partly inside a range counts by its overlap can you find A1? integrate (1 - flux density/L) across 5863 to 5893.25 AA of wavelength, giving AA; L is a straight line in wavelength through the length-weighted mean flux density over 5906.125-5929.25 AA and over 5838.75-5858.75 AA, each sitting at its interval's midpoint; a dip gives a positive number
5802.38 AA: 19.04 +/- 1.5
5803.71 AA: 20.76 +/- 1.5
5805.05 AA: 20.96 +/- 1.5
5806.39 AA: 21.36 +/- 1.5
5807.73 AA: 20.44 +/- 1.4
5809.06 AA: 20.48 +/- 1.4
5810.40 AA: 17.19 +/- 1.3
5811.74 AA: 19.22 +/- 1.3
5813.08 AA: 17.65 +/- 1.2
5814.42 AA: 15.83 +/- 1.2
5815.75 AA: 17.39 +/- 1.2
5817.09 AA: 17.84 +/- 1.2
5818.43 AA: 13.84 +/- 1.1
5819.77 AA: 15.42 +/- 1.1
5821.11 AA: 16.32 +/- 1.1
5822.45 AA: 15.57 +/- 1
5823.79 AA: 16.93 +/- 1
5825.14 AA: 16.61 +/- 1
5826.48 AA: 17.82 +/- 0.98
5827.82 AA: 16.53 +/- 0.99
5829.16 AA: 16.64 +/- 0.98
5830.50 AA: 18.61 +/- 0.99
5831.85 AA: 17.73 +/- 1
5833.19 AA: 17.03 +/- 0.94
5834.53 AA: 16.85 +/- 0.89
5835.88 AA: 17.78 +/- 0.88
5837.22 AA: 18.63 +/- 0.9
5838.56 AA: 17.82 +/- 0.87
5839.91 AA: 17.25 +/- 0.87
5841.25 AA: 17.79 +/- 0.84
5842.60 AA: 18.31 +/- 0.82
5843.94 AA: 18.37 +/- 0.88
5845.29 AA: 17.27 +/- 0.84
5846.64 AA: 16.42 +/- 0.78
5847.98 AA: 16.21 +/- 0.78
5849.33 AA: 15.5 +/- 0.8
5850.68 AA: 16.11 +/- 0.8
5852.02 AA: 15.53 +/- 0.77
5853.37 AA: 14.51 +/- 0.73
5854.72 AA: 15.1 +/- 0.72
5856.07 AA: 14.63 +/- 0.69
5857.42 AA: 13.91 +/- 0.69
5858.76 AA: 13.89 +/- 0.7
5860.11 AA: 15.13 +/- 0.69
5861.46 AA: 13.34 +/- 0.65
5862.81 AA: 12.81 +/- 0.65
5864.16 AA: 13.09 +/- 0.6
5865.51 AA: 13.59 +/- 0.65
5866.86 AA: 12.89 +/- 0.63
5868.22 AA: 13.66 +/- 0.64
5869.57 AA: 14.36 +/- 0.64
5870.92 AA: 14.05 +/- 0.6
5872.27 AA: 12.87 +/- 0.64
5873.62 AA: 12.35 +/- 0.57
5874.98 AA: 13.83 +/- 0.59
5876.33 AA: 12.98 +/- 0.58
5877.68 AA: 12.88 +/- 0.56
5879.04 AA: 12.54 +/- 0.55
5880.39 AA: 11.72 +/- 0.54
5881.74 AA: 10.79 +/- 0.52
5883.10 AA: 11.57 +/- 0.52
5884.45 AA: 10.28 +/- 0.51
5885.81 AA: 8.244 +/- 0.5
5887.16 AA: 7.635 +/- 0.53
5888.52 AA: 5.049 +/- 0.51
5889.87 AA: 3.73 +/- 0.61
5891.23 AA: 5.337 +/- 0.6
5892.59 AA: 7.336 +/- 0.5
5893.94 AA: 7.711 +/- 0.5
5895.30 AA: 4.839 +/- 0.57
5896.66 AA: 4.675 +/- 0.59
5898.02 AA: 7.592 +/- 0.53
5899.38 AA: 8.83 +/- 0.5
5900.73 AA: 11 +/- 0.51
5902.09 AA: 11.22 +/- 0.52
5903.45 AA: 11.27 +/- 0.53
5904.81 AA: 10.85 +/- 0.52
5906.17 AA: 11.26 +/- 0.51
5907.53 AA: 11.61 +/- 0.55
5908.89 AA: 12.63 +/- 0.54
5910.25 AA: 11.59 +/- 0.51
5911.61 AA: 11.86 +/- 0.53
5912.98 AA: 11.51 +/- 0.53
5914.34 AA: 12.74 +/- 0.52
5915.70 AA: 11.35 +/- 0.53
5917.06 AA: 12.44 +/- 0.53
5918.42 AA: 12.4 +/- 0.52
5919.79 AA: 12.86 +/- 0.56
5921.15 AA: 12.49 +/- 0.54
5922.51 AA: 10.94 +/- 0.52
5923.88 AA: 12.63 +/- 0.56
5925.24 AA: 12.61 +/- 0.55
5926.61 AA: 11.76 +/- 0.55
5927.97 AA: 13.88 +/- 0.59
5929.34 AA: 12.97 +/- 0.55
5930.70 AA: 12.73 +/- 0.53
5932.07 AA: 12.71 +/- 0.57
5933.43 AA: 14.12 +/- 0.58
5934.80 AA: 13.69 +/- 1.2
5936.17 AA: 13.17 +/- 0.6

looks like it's 7.49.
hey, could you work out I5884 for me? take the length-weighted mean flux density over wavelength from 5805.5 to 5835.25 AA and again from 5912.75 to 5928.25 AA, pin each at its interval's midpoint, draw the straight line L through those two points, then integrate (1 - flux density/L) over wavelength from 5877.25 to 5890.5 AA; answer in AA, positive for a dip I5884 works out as 4.5 AA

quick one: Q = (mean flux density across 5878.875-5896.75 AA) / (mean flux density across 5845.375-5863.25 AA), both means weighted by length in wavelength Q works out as 0.53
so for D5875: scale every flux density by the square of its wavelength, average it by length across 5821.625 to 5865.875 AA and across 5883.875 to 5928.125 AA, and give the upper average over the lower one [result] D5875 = 0.63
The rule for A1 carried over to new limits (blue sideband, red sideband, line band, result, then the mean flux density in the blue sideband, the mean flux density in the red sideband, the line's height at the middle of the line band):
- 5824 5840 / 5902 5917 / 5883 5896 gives 6.14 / 17.4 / 11.7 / 13.2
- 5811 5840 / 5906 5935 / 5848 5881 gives 2.85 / 17.1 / 12.4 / 15.1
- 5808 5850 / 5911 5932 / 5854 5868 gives 1.54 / 17.2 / 12.4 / 15.5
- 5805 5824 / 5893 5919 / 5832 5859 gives -2.29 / 17.7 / 10.4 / 15.2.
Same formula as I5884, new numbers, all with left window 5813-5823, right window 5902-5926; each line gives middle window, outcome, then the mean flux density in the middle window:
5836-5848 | -2.0 AA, 17.7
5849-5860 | -0.3 AA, 14.9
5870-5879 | 0.3 AA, 13.1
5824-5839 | -1.8 AA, 17.4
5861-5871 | 0.4 AA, 13.4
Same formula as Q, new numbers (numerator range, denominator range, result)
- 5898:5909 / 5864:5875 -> 0.81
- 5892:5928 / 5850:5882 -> 0.79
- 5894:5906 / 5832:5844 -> 0.50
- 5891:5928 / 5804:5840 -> 0.60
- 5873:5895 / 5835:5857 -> 0.57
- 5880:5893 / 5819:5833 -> 0.48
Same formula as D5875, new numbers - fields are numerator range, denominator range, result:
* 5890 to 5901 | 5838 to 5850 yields 0.41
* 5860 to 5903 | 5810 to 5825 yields 0.64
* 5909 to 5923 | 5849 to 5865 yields 0.85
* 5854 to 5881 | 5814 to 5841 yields 0.81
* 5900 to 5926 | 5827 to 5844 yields 0.69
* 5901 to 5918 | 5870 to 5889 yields 1.05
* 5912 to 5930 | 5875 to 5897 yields 1.42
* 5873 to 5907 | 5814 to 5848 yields 0.56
